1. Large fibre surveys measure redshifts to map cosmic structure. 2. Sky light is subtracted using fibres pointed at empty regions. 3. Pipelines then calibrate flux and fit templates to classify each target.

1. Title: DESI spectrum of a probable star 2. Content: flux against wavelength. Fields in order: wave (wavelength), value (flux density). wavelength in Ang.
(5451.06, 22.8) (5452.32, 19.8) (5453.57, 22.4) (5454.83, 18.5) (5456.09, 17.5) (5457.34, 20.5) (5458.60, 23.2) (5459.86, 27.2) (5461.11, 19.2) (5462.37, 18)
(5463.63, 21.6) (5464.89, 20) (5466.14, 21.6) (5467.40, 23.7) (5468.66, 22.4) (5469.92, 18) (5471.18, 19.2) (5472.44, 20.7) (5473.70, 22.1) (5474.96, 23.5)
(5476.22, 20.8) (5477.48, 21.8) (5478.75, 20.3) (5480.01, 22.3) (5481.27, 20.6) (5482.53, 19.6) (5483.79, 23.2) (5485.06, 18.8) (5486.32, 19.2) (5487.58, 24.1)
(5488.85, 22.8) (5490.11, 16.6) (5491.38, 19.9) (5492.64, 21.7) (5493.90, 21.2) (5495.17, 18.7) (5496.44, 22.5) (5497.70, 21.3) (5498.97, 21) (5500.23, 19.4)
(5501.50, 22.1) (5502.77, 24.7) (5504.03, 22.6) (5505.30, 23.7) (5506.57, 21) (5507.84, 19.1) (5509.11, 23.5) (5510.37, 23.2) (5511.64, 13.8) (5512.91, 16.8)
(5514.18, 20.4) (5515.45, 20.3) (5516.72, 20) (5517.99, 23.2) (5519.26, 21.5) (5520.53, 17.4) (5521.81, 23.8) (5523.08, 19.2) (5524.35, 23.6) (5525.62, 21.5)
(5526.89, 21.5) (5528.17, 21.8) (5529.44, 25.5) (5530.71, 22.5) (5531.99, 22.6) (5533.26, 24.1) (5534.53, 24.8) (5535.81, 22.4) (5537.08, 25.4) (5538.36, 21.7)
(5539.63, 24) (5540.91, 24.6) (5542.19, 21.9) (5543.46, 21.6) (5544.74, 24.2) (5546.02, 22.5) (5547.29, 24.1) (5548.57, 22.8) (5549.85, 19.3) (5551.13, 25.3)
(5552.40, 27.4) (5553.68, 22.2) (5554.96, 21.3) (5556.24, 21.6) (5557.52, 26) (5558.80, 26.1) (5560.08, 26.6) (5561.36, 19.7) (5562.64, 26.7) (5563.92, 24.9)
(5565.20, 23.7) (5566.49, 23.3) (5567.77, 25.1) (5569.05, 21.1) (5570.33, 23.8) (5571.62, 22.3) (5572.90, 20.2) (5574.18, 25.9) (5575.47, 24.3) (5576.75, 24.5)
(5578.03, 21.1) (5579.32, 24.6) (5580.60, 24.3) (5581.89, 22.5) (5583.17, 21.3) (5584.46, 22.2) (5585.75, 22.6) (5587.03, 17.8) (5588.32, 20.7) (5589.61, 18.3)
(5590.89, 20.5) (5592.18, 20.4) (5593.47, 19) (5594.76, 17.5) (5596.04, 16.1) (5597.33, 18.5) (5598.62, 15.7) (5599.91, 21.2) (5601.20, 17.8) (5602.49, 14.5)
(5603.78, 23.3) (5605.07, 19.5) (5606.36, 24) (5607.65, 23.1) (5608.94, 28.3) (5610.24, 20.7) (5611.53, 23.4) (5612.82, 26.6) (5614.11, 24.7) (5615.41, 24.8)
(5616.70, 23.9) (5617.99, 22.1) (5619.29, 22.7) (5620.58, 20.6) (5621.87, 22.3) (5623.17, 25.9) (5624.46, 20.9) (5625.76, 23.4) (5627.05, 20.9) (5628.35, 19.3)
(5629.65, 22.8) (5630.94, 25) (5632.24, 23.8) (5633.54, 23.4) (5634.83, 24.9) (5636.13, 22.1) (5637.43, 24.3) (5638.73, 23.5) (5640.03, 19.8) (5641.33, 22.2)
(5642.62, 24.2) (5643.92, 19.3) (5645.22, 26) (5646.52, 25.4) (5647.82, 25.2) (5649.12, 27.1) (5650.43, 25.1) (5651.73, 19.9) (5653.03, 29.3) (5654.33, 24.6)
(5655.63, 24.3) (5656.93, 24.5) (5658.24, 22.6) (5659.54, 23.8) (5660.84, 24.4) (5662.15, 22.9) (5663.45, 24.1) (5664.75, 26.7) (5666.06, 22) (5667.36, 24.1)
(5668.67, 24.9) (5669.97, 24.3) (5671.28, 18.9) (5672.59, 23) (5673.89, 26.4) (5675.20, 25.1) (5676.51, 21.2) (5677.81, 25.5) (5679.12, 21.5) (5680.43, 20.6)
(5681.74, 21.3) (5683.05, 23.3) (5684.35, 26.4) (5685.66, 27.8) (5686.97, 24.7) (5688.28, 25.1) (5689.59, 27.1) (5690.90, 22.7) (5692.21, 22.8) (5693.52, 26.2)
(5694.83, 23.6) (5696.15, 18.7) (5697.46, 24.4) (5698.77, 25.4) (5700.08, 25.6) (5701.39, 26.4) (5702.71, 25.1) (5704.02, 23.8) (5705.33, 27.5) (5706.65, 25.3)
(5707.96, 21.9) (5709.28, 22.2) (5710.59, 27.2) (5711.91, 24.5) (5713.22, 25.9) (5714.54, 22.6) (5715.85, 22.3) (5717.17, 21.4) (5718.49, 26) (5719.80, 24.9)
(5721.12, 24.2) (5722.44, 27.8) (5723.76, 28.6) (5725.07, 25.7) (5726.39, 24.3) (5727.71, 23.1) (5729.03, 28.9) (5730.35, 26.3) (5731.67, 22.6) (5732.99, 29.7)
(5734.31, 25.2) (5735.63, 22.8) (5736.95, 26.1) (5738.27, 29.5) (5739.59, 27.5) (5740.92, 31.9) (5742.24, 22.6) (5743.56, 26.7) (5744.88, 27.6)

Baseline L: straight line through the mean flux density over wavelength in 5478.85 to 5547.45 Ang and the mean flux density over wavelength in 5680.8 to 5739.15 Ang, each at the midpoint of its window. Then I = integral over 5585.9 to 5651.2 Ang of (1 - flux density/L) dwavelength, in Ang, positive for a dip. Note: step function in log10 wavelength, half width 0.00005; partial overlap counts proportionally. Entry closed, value 3.8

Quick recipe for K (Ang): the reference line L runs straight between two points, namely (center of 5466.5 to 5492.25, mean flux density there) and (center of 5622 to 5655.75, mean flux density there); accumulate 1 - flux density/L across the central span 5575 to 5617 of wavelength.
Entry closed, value 2.6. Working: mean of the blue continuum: 21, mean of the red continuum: 23.5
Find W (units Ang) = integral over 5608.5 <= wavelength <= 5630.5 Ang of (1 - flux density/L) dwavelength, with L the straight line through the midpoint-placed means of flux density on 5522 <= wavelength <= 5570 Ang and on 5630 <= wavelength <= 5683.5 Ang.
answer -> 0.42 Ang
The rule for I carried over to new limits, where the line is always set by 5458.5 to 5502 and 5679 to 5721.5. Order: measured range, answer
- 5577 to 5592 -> 0.7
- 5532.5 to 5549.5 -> -1.1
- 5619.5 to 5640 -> 0.4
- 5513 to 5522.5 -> 0.4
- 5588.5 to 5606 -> 3.1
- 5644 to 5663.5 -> -0.8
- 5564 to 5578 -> -0.6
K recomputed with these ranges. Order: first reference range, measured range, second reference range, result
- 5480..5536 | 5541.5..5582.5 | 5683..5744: -2.1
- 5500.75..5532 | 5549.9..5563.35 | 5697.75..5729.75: -1.2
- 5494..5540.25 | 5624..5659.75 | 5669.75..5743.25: 0.3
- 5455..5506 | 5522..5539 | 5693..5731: -0.7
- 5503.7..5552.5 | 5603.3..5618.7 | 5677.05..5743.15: -0.2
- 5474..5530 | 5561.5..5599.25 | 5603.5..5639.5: 1.4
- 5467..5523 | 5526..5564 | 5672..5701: -3.0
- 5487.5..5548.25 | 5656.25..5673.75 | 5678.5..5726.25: 0.2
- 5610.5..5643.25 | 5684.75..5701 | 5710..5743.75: 0.1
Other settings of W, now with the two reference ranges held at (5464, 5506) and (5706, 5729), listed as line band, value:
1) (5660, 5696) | 0.35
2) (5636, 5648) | 0.21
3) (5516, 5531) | 0.02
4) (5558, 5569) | -0.96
